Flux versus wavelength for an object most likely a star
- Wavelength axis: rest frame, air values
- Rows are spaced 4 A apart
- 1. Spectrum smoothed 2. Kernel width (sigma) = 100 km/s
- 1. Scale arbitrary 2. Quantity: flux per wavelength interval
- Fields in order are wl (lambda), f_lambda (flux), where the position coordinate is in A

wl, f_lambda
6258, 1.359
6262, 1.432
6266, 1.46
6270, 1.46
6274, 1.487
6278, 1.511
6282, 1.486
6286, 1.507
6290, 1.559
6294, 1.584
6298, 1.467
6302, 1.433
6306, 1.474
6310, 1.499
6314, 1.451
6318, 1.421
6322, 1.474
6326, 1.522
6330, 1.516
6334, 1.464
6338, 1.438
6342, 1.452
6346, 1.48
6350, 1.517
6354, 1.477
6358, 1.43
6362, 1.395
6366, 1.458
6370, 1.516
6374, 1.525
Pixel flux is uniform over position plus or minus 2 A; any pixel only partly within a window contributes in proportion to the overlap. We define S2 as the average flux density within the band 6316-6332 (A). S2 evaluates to 1.48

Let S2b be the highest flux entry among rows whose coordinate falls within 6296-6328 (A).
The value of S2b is 1.522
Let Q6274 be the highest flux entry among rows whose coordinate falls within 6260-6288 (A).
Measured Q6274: 1.511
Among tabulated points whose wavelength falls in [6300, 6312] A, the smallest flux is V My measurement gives 1.433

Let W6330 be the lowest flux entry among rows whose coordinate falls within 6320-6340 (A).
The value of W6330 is 1.438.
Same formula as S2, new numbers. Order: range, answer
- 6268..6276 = 1.47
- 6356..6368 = 1.43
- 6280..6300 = 1.52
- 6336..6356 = 1.47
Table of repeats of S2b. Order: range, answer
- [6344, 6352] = 1.517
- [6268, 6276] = 1.487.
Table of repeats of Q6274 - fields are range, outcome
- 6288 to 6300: 1.584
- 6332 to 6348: 1.48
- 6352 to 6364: 1.477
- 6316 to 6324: 1.474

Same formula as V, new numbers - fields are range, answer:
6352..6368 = 1.395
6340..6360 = 1.43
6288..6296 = 1.559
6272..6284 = 1.486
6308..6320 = 1.421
